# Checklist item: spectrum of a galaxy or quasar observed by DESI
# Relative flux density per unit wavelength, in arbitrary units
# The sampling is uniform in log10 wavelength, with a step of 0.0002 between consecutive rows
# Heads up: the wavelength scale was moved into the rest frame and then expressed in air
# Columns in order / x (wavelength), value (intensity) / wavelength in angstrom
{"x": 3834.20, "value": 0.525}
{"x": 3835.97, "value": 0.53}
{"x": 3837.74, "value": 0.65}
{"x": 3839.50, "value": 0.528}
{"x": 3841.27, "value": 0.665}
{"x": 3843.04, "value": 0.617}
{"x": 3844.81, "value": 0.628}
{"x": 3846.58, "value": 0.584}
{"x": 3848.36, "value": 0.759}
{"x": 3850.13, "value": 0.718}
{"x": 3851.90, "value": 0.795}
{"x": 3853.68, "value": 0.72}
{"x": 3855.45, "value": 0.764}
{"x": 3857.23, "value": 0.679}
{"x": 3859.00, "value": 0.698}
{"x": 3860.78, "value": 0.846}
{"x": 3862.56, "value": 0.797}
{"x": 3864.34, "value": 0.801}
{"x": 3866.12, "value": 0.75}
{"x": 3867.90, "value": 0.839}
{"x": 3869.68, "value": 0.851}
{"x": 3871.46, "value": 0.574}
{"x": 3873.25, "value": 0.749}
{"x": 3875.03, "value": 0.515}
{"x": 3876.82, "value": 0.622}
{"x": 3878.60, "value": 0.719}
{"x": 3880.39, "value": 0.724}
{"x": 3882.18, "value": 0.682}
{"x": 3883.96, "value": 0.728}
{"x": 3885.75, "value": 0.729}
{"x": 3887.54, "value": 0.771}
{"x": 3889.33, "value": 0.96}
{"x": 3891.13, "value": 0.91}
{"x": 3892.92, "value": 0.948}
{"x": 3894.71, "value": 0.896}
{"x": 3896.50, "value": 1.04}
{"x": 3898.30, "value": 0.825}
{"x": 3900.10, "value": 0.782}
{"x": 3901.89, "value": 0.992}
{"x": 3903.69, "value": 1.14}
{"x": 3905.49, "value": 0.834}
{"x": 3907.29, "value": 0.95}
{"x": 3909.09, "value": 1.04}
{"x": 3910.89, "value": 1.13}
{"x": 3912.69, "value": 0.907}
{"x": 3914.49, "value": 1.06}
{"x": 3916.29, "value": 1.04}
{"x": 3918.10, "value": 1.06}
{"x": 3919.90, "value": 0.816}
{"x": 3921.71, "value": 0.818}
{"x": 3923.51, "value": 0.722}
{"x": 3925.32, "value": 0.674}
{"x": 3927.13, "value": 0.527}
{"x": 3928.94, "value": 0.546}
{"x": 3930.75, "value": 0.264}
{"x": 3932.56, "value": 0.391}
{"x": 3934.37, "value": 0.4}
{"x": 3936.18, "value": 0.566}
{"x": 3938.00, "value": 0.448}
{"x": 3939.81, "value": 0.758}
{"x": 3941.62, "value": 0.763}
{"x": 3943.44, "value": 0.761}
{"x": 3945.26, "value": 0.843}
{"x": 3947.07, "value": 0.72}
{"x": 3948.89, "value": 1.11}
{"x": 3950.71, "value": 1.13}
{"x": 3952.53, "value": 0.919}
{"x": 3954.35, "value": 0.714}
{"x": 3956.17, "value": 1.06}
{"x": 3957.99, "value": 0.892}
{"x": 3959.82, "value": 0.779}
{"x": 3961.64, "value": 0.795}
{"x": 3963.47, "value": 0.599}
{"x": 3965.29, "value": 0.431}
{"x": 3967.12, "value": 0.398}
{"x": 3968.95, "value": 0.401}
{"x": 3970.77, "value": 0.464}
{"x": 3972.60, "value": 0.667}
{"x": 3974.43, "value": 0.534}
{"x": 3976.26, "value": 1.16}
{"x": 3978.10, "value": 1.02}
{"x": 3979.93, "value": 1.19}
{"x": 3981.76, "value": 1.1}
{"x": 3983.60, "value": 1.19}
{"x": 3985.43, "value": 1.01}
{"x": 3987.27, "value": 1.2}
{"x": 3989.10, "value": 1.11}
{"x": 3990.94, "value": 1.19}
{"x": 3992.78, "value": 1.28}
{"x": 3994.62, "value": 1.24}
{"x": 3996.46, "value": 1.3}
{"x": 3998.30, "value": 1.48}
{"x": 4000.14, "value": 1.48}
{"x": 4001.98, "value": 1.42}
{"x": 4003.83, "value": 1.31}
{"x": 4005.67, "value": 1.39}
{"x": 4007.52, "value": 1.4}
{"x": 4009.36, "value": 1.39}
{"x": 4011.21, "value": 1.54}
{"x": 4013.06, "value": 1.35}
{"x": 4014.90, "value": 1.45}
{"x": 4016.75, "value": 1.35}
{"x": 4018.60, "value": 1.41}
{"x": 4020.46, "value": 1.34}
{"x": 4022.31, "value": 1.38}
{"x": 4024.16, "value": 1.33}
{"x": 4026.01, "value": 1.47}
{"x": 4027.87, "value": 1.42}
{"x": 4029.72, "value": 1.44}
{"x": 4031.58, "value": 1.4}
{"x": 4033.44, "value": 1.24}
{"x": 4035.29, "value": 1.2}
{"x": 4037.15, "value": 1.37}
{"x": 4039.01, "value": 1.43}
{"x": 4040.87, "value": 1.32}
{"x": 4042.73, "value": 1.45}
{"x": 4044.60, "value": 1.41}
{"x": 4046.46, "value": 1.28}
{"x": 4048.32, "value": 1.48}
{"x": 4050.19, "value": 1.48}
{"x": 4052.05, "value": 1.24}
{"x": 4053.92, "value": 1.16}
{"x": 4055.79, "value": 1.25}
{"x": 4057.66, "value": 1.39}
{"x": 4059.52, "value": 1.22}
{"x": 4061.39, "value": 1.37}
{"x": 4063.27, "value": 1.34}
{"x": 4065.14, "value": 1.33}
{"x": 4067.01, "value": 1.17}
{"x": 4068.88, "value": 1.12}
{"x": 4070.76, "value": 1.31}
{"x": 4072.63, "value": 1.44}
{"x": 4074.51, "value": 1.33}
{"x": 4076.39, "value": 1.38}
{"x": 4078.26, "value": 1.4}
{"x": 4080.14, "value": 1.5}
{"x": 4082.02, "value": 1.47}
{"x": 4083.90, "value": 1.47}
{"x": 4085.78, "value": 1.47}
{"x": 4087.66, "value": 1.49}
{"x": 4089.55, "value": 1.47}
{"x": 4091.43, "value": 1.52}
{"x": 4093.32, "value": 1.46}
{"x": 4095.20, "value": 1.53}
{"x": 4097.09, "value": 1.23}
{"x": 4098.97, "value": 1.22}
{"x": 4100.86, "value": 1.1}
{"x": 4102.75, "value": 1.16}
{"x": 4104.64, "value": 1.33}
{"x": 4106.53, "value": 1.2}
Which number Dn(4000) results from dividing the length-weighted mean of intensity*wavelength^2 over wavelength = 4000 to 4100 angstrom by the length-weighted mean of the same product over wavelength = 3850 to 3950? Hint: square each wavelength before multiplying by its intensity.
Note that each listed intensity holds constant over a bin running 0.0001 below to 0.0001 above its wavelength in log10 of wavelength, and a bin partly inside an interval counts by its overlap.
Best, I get 1.89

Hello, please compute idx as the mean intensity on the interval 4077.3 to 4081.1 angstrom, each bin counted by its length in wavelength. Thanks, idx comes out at 1.45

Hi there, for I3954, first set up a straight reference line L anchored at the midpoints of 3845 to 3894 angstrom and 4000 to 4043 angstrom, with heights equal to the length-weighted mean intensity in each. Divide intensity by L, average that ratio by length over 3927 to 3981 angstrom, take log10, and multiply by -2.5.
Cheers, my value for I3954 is 0.478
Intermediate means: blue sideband 0.748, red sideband 1.38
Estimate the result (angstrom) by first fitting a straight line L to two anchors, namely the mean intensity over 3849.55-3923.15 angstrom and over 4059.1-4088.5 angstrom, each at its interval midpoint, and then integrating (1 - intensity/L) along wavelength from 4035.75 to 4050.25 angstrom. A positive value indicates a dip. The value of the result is -1.3 angstrom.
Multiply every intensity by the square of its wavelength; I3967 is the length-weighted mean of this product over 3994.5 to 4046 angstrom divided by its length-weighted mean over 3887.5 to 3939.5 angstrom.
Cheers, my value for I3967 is 1.81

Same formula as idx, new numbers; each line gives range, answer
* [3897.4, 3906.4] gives 0.914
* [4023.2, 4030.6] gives 1.42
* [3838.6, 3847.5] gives 0.605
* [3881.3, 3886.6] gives 0.714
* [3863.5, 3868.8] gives 0.797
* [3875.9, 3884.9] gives 0.695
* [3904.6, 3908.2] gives 0.892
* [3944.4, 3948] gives 0.784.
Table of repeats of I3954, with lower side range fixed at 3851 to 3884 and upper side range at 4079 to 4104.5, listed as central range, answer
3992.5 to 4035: -0.19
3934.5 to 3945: 0.40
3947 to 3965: 0.15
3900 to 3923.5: -0.13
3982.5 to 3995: -0.08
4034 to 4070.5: -0.04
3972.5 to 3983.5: 0.08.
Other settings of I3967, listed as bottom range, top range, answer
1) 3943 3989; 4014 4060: 1.66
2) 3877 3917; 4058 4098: 1.69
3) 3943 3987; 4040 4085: 1.69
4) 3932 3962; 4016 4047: 1.85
